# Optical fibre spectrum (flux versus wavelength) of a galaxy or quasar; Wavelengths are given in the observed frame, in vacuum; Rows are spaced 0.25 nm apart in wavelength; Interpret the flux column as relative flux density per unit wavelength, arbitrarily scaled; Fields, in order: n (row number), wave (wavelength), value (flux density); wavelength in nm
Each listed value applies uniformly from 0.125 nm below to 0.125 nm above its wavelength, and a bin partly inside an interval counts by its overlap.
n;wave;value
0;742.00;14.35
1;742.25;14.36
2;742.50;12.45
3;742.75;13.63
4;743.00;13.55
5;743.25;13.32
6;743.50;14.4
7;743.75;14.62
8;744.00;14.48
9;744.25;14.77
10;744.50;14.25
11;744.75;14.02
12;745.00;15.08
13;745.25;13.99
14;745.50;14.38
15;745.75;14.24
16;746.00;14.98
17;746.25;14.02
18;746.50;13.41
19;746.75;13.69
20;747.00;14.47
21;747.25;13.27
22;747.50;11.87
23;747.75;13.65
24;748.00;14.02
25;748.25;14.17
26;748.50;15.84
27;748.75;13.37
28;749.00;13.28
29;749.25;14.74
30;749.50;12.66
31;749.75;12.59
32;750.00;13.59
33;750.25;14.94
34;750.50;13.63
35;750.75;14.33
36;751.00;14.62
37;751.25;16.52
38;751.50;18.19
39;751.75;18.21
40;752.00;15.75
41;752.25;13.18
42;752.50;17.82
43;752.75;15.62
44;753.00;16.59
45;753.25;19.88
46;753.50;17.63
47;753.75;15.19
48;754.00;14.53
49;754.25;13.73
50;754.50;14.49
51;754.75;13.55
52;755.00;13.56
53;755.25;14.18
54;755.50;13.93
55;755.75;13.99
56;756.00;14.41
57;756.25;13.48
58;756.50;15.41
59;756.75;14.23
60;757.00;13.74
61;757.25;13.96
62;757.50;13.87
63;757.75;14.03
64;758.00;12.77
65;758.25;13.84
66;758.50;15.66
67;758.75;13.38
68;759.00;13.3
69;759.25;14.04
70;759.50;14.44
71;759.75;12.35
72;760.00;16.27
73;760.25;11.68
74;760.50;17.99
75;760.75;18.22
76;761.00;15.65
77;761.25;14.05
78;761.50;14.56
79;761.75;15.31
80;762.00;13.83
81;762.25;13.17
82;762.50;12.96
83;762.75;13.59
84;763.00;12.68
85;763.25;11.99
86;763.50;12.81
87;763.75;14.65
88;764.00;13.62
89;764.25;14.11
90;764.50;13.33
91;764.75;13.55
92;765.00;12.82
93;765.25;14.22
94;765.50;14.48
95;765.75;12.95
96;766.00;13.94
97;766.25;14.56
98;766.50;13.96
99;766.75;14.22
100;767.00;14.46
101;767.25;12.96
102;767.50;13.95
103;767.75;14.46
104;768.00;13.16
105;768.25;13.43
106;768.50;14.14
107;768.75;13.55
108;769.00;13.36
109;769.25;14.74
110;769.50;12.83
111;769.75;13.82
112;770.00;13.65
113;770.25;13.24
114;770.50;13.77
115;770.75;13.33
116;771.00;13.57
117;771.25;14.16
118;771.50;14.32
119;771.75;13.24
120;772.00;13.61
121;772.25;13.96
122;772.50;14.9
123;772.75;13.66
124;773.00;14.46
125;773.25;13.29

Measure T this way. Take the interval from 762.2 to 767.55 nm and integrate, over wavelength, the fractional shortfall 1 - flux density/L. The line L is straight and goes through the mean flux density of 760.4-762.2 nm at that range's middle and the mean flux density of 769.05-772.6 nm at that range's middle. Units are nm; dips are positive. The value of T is 0.46 nm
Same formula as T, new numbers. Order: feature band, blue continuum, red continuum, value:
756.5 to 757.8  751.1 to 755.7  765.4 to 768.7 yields 0.09 nm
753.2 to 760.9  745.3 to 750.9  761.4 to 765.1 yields -0.48 nm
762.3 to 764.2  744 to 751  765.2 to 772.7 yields 0.09 nm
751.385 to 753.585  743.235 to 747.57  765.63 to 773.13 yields -0.46 nm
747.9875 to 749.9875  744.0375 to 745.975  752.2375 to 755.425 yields 0.14 nm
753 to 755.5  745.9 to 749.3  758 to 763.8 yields -0.21 nm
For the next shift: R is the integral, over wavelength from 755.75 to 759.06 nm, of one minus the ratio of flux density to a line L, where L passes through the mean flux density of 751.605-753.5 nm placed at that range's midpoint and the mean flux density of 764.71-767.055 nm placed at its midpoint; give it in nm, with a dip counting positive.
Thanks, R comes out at 0.36 nm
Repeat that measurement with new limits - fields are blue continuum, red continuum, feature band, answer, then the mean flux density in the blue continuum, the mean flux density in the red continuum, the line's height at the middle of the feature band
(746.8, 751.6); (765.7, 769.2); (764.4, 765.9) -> 0.03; 14.2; 13.8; 13.9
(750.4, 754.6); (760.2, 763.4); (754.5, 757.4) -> 0.24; 15.9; 14.3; 15.3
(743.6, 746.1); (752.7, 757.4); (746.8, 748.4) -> 0.10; 14.5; 14.8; 14.6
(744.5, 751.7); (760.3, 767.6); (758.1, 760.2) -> 0.01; 14.2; 14.1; 14.1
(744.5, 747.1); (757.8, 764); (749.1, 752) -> -0.15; 14.2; 14.1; 14.2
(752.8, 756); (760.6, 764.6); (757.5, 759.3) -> 0.09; 15.1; 14.1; 14.6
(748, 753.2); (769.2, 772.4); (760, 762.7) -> -0.09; 15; 13.7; 14.3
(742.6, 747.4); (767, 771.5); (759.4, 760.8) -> -0.12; 14.1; 13.7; 13.9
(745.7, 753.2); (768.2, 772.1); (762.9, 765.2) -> 0.10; 14.6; 13.7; 14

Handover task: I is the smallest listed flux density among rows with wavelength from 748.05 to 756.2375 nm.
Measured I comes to 12.59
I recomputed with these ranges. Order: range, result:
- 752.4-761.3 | 11.68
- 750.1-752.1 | 13.63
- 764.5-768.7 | 12.82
